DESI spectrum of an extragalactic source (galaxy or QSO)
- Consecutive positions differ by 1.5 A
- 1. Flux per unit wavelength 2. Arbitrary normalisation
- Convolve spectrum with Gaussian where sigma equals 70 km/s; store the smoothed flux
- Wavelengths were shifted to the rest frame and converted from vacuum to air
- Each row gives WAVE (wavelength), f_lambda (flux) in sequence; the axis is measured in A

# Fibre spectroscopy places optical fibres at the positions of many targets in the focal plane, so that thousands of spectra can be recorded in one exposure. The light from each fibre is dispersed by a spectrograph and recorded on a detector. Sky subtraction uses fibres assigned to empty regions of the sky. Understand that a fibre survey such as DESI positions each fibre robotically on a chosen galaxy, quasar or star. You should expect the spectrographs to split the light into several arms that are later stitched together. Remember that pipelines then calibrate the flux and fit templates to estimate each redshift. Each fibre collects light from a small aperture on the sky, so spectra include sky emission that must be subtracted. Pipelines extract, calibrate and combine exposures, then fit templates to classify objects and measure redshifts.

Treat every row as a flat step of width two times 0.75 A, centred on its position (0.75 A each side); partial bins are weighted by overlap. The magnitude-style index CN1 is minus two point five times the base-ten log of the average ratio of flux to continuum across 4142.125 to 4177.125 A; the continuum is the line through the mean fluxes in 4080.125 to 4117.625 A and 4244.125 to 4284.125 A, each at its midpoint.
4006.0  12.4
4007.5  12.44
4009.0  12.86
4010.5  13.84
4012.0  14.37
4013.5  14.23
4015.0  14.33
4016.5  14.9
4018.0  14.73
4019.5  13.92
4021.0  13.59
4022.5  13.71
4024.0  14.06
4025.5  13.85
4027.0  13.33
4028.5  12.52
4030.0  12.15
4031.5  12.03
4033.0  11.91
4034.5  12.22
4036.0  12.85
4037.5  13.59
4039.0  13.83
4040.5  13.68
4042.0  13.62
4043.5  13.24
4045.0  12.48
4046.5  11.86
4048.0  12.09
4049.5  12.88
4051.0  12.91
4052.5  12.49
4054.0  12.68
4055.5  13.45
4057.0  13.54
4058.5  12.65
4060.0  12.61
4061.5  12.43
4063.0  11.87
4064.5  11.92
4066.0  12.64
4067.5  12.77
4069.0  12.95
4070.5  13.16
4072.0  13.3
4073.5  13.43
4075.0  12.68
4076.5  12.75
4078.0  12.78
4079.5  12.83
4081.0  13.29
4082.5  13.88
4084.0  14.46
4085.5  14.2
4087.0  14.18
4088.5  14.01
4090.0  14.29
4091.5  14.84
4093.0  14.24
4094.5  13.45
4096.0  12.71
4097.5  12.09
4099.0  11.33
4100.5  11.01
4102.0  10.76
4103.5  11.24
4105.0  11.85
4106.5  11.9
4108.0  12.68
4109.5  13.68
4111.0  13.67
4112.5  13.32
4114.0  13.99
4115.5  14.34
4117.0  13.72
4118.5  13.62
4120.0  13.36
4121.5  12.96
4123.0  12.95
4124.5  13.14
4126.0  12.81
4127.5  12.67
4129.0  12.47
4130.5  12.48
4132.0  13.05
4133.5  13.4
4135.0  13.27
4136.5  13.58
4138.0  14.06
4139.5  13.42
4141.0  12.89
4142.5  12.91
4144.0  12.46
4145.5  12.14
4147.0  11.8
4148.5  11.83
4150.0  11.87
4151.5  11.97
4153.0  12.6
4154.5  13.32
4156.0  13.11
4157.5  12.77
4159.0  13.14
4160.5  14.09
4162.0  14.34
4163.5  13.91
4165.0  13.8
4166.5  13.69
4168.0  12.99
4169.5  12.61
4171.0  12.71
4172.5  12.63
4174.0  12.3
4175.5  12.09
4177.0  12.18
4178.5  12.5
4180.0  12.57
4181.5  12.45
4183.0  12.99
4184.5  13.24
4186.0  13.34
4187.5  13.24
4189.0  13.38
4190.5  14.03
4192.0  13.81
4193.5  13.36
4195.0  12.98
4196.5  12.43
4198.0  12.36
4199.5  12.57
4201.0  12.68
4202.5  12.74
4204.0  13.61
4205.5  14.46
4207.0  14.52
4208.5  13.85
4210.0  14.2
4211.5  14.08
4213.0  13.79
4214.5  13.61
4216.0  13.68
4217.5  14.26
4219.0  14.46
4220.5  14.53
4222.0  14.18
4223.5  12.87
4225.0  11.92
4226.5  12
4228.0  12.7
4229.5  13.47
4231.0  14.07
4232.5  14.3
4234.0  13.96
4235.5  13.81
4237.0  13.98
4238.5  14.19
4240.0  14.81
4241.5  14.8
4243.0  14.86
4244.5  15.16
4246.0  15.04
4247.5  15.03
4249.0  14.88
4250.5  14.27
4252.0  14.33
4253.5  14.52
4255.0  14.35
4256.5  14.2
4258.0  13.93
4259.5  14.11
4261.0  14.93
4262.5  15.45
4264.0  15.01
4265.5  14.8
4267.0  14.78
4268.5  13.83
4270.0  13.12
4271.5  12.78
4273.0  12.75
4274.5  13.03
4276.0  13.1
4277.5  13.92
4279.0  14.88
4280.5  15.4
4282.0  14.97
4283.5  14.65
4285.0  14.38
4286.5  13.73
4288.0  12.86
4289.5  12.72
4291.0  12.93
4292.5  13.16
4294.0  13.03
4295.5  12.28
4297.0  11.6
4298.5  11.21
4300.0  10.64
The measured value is 0.064 mag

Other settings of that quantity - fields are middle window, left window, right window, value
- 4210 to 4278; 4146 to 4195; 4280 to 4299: -0.07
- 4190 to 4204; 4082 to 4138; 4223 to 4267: 0.07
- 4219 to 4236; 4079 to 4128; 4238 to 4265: 0.07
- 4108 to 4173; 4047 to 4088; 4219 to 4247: 0.03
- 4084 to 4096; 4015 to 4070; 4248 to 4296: -0.07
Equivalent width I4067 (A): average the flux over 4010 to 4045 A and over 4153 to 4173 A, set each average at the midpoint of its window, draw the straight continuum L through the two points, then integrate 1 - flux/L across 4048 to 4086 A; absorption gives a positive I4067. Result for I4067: 1.32 A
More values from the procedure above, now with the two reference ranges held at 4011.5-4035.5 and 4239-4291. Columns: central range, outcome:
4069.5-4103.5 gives 1.4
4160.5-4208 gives 2.9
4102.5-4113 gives 0.9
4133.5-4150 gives 1.2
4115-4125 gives 0.3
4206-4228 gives 0.6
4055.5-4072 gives 1.1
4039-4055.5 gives 0.8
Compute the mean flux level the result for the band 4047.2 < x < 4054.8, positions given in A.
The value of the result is 12.6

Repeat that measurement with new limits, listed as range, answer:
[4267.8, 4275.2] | 13.1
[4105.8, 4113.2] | 13.1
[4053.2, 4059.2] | 13.1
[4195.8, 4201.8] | 12.5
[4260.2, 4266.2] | 15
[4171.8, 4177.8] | 12.3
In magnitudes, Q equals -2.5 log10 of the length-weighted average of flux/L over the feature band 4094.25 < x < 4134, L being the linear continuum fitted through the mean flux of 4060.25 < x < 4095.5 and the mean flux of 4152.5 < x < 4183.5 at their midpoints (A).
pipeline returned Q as 0.04 mag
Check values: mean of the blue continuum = 13.3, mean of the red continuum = 13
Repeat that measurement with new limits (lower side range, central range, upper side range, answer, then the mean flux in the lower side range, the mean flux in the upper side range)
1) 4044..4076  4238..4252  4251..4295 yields -0.07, 12.7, 14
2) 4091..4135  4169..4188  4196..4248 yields 0.06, 12.9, 13.8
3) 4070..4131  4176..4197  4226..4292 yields 0.05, 13.1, 14.1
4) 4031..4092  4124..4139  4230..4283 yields 0.03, 13.1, 14.3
